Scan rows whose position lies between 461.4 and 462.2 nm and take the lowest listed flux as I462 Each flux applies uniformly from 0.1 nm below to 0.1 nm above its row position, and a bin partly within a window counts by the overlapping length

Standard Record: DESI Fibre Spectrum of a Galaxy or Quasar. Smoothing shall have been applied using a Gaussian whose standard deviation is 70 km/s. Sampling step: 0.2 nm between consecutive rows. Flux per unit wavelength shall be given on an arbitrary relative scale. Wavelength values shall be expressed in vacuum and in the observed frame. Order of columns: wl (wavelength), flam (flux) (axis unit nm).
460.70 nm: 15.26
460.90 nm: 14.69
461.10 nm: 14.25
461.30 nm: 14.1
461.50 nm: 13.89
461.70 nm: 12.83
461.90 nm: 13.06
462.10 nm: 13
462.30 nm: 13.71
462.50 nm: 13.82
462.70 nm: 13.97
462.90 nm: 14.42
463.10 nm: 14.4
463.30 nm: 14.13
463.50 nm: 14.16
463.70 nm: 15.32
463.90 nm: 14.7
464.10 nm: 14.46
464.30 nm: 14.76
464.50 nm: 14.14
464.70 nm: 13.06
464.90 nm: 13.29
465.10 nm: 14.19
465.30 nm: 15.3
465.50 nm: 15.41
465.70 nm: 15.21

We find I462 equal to 12.83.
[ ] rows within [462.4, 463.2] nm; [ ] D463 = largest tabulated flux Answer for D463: 14.42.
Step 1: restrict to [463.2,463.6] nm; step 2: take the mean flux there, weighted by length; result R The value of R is 14.1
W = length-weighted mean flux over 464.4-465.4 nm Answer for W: 14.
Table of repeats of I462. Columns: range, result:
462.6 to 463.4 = 13.97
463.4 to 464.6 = 14.14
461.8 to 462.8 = 13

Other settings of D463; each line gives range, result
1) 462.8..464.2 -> 15.32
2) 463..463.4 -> 14.4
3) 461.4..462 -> 13.89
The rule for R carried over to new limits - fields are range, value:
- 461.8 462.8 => 13.5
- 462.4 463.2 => 14.2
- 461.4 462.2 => 13.2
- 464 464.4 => 14.6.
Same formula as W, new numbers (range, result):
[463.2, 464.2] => 14.6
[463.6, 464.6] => 14.7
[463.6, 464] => 15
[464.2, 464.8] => 14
